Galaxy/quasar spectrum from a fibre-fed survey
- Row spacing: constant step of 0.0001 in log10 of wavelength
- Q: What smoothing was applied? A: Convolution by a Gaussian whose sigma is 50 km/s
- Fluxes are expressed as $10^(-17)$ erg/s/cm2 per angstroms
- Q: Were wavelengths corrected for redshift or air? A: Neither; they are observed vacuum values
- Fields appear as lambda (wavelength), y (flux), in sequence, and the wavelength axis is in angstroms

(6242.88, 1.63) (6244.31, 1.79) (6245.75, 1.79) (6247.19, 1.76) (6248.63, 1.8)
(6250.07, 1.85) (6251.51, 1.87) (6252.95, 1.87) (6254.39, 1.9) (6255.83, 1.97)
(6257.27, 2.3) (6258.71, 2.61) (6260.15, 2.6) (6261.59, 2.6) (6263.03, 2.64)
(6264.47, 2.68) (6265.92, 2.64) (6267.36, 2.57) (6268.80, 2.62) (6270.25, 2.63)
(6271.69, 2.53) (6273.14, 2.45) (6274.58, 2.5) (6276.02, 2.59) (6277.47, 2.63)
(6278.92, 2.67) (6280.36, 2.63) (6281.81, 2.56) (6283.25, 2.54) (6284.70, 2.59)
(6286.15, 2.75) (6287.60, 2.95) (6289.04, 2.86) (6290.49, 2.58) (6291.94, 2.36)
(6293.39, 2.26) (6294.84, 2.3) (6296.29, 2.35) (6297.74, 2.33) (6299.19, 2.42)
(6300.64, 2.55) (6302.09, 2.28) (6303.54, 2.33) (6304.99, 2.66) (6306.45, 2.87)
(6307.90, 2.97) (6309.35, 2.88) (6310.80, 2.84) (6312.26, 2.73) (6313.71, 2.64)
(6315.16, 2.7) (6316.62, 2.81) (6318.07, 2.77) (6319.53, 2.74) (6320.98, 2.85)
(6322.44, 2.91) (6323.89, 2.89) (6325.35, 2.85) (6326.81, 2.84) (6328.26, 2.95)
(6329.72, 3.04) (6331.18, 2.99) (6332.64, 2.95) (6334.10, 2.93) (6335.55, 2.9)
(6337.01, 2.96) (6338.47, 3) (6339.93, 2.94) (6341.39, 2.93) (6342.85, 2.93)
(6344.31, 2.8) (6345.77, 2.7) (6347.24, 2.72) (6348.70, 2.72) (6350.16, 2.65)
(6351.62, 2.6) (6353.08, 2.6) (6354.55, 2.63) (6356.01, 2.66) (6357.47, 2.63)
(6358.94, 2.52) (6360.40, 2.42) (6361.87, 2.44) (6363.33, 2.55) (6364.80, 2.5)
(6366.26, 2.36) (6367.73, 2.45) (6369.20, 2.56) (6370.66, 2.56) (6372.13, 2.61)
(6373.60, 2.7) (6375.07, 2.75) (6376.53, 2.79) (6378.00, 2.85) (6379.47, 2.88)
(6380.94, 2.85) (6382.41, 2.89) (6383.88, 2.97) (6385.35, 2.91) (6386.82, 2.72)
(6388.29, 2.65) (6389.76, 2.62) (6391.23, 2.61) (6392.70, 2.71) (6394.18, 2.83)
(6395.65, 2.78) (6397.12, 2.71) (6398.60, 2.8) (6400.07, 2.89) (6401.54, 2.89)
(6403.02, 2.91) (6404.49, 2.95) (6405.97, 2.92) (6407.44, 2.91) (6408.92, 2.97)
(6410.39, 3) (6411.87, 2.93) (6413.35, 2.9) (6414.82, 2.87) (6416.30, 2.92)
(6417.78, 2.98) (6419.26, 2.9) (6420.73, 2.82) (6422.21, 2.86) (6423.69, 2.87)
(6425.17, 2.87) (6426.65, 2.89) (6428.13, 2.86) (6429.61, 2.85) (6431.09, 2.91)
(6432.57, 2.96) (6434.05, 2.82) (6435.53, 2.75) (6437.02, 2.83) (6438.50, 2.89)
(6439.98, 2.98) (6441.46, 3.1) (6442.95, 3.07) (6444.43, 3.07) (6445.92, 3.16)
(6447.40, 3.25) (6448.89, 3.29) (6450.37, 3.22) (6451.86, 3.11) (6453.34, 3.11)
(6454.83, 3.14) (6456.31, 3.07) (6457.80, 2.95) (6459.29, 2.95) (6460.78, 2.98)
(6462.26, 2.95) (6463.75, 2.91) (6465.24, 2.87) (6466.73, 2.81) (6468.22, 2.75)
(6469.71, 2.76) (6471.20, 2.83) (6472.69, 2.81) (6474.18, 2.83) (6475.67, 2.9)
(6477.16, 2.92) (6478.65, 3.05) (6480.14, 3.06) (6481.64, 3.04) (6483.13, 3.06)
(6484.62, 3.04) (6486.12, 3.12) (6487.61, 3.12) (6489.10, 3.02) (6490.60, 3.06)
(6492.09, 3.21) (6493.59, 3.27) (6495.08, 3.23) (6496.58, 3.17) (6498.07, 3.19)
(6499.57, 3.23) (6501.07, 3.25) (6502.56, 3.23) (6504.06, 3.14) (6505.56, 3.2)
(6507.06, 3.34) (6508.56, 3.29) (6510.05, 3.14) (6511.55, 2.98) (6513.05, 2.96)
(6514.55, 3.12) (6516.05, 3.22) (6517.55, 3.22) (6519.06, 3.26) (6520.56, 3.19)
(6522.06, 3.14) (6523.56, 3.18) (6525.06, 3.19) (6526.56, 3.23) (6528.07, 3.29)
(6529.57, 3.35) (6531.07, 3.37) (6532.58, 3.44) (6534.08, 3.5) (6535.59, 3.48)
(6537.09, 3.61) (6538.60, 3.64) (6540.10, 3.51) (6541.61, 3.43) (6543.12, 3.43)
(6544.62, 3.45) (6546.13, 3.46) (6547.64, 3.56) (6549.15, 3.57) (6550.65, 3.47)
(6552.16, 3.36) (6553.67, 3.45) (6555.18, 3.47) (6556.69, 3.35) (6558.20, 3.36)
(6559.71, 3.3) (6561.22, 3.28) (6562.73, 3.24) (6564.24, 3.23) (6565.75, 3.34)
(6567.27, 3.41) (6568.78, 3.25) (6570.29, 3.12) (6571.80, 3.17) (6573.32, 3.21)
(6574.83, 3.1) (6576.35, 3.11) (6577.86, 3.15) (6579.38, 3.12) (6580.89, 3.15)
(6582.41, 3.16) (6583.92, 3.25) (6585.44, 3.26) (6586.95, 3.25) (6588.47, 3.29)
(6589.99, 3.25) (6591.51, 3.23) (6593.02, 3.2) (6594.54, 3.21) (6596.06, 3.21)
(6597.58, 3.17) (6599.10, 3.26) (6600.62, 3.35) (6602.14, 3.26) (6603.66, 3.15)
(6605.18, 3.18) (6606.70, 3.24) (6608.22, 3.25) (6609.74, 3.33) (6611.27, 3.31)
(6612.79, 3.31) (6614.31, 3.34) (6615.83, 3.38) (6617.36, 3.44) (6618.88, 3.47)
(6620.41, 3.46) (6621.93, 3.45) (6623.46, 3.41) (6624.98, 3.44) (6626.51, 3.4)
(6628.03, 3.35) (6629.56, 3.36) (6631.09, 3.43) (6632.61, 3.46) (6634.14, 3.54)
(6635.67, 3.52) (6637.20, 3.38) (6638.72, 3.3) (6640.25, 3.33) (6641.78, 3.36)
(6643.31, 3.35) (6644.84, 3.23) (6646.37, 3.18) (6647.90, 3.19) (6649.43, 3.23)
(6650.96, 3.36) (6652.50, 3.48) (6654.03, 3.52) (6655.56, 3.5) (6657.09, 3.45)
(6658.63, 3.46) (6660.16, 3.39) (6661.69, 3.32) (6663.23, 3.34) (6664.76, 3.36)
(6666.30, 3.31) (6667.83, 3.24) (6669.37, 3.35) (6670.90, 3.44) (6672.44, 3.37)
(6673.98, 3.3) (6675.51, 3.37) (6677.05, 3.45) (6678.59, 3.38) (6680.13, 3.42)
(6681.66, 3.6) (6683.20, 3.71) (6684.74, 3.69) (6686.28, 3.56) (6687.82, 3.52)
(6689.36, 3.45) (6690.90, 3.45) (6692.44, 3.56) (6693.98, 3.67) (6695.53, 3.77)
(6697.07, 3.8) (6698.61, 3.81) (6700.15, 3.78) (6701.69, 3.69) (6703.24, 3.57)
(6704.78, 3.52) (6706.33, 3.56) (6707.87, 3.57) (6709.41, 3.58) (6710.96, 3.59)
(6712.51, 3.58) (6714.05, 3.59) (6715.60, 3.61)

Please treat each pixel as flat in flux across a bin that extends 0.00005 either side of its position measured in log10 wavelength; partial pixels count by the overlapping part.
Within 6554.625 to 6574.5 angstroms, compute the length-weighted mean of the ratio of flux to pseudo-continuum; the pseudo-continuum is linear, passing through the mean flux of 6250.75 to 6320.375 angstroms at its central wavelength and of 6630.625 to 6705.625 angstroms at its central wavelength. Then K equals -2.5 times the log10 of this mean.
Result -0.02 mag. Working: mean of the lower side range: 2.54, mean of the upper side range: 3.46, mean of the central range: 3.28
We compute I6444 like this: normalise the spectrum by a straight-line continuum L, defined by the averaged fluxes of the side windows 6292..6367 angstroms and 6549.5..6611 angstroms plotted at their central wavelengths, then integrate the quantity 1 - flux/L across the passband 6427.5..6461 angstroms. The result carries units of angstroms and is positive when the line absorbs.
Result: -0.7 angstroms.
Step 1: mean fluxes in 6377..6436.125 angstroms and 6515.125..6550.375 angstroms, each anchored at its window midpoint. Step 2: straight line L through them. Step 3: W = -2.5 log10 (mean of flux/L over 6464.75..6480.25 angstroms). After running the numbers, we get 0.10 mag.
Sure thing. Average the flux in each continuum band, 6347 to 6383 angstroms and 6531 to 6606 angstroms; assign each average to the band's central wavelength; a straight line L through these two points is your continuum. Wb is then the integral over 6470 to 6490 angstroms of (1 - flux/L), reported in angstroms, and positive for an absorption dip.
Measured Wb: 0.3 angstroms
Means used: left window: 2.63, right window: 3.31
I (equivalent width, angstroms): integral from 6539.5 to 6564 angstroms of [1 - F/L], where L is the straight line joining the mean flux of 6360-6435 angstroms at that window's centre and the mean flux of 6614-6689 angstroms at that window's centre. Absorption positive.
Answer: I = -1.9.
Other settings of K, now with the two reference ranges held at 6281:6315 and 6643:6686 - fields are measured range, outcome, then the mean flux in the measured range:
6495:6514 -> -0.05 mag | 3.18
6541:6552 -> -0.11 mag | 3.48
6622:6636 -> -0.04 mag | 3.43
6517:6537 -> -0.07 mag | 3.31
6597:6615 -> 0.00 mag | 3.26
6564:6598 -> 0.00 mag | 3.21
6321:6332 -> -0.10 mag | 2.92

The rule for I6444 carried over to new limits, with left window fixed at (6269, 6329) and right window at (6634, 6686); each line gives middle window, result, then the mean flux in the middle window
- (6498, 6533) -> -1.3 angstroms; 3.21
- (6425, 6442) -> 0.2 angstroms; 2.89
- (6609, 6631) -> -0.5 angstroms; 3.39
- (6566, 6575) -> 0.0 angstroms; 3.22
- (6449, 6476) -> 0.3 angstroms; 2.95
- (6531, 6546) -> -1.7 angstroms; 3.49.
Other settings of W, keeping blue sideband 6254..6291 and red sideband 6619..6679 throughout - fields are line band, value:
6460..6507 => -0.005 mag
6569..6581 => 0.025 mag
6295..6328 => -0.015 mag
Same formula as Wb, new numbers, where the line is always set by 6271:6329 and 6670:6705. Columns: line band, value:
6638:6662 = 0.82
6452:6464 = 0.01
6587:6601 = 0.43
